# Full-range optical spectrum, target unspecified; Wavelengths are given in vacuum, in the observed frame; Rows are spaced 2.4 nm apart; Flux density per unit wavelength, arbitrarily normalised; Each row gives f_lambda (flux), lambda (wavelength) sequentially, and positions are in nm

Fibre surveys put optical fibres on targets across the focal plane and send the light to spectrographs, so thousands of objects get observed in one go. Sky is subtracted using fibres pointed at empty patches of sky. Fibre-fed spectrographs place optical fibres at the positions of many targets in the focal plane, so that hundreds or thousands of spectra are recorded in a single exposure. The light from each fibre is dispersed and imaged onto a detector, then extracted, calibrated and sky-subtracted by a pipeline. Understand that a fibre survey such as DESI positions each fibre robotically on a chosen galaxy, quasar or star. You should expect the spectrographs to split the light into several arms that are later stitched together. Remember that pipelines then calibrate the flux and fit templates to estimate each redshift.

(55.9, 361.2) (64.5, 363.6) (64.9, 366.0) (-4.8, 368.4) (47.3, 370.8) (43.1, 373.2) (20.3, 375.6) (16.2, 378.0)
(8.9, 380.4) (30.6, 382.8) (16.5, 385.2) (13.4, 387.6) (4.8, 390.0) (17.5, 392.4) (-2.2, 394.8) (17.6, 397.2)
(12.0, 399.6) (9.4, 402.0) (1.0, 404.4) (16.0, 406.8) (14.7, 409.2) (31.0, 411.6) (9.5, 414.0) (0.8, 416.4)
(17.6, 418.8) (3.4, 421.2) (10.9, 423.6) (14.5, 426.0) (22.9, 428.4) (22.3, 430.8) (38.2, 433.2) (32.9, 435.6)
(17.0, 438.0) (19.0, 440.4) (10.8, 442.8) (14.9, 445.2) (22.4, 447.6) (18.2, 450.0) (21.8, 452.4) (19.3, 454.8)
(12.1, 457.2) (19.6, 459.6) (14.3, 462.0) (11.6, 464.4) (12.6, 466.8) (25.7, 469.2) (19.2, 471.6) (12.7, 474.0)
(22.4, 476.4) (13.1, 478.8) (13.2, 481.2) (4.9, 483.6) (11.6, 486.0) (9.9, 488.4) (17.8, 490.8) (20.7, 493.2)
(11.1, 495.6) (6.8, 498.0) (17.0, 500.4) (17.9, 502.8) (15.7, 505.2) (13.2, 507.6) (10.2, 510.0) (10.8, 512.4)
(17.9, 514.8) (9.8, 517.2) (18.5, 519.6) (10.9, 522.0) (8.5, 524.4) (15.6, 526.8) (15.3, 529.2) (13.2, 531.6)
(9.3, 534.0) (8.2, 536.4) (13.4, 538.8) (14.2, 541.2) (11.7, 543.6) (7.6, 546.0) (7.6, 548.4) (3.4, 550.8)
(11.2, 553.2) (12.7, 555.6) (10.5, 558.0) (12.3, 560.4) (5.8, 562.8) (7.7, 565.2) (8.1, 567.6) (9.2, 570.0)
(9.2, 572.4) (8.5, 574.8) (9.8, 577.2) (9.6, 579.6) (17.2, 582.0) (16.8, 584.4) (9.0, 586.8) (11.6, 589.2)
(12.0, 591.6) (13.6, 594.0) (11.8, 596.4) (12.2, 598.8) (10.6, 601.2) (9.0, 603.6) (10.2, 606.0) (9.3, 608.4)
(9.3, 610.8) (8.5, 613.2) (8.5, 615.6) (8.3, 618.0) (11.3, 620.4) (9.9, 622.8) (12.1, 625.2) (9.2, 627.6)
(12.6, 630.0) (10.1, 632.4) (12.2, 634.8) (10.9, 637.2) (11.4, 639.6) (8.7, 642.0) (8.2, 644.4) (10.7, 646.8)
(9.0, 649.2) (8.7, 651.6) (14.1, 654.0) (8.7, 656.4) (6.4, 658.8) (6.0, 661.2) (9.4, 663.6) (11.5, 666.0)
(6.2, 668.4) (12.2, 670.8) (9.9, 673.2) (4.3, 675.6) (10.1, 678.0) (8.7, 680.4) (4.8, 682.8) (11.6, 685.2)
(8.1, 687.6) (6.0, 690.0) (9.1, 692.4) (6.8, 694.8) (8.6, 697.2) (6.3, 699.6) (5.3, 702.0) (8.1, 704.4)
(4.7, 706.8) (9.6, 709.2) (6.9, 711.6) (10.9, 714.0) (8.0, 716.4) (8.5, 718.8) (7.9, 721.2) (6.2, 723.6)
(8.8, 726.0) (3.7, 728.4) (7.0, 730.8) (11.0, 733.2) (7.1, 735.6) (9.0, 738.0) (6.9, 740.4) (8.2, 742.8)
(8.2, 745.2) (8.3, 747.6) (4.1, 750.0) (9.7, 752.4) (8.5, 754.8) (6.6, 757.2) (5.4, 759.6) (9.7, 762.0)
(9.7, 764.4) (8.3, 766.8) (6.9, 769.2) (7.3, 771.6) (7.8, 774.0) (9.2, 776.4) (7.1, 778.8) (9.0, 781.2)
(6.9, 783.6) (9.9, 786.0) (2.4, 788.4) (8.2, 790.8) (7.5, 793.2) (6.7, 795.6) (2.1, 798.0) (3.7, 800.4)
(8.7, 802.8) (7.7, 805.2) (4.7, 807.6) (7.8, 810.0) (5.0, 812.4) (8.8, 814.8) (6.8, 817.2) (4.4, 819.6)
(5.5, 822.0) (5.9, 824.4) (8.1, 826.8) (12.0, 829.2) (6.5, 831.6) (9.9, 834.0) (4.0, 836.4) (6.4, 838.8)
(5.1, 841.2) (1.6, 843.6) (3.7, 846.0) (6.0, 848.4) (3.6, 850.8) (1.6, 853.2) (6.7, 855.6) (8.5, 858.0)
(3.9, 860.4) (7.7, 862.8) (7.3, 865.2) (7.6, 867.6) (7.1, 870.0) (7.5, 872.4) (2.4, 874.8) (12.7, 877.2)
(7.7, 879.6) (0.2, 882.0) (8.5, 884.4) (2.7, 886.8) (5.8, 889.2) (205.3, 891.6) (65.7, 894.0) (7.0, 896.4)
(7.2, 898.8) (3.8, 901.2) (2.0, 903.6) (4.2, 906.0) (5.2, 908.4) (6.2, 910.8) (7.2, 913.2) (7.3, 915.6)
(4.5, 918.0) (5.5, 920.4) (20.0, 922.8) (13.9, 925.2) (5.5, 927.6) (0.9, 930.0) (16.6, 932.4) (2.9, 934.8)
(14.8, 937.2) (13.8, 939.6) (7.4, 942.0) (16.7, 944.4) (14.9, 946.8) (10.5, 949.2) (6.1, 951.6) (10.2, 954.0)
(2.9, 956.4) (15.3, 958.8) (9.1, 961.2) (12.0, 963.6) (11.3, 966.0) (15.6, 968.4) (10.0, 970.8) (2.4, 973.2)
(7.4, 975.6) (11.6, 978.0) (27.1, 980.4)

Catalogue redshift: 1.477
